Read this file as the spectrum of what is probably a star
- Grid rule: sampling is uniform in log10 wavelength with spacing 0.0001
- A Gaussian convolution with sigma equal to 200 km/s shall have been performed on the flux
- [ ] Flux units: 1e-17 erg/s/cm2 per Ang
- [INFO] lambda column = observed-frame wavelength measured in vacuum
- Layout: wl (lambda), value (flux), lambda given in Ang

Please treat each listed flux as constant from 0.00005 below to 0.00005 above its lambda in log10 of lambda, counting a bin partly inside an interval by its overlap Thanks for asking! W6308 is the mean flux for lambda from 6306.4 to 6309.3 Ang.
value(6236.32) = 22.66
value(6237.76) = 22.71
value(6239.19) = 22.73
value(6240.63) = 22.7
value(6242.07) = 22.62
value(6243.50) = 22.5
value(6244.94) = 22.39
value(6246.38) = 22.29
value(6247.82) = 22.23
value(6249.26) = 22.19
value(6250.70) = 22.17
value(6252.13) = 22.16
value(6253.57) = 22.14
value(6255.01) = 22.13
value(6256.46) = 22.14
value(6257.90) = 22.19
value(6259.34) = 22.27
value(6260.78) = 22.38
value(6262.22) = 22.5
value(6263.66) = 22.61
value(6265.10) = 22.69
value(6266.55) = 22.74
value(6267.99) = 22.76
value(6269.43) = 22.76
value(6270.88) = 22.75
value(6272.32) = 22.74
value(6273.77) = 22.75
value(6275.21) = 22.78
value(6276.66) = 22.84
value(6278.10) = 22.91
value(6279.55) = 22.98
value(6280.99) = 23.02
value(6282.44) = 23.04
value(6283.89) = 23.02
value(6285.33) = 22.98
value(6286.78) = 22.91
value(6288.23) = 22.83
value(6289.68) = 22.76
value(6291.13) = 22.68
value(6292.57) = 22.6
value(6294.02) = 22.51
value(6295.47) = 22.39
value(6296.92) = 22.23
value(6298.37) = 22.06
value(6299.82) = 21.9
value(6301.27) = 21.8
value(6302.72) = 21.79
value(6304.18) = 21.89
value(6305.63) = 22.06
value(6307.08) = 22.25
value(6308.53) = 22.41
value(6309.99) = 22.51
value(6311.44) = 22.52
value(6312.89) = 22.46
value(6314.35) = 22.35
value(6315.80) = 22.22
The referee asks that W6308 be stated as 22.3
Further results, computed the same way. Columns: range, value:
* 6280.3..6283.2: 23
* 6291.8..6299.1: 22.4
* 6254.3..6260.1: 22.2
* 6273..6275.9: 22.8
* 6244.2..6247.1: 22.3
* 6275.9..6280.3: 22.9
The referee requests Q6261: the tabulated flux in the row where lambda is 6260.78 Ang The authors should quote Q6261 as 22.38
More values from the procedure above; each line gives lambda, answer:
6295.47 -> 22.39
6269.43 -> 22.76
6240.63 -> 22.7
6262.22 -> 22.5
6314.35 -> 22.35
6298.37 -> 22.06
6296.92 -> 22.23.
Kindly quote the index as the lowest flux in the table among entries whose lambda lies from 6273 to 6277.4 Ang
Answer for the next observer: 22.75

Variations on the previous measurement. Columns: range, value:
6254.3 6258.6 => 22.13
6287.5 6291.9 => 22.68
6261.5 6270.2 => 22.5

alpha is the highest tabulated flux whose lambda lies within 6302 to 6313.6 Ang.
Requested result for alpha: 22.52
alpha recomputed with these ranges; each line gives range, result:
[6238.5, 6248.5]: 22.73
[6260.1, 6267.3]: 22.74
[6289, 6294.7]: 22.76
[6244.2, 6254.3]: 22.39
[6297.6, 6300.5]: 22.06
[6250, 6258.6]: 22.19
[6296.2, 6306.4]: 22.23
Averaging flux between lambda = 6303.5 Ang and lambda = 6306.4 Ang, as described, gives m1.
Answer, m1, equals 22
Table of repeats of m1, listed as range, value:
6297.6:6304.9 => 21.9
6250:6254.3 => 22.2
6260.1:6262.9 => 22.5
